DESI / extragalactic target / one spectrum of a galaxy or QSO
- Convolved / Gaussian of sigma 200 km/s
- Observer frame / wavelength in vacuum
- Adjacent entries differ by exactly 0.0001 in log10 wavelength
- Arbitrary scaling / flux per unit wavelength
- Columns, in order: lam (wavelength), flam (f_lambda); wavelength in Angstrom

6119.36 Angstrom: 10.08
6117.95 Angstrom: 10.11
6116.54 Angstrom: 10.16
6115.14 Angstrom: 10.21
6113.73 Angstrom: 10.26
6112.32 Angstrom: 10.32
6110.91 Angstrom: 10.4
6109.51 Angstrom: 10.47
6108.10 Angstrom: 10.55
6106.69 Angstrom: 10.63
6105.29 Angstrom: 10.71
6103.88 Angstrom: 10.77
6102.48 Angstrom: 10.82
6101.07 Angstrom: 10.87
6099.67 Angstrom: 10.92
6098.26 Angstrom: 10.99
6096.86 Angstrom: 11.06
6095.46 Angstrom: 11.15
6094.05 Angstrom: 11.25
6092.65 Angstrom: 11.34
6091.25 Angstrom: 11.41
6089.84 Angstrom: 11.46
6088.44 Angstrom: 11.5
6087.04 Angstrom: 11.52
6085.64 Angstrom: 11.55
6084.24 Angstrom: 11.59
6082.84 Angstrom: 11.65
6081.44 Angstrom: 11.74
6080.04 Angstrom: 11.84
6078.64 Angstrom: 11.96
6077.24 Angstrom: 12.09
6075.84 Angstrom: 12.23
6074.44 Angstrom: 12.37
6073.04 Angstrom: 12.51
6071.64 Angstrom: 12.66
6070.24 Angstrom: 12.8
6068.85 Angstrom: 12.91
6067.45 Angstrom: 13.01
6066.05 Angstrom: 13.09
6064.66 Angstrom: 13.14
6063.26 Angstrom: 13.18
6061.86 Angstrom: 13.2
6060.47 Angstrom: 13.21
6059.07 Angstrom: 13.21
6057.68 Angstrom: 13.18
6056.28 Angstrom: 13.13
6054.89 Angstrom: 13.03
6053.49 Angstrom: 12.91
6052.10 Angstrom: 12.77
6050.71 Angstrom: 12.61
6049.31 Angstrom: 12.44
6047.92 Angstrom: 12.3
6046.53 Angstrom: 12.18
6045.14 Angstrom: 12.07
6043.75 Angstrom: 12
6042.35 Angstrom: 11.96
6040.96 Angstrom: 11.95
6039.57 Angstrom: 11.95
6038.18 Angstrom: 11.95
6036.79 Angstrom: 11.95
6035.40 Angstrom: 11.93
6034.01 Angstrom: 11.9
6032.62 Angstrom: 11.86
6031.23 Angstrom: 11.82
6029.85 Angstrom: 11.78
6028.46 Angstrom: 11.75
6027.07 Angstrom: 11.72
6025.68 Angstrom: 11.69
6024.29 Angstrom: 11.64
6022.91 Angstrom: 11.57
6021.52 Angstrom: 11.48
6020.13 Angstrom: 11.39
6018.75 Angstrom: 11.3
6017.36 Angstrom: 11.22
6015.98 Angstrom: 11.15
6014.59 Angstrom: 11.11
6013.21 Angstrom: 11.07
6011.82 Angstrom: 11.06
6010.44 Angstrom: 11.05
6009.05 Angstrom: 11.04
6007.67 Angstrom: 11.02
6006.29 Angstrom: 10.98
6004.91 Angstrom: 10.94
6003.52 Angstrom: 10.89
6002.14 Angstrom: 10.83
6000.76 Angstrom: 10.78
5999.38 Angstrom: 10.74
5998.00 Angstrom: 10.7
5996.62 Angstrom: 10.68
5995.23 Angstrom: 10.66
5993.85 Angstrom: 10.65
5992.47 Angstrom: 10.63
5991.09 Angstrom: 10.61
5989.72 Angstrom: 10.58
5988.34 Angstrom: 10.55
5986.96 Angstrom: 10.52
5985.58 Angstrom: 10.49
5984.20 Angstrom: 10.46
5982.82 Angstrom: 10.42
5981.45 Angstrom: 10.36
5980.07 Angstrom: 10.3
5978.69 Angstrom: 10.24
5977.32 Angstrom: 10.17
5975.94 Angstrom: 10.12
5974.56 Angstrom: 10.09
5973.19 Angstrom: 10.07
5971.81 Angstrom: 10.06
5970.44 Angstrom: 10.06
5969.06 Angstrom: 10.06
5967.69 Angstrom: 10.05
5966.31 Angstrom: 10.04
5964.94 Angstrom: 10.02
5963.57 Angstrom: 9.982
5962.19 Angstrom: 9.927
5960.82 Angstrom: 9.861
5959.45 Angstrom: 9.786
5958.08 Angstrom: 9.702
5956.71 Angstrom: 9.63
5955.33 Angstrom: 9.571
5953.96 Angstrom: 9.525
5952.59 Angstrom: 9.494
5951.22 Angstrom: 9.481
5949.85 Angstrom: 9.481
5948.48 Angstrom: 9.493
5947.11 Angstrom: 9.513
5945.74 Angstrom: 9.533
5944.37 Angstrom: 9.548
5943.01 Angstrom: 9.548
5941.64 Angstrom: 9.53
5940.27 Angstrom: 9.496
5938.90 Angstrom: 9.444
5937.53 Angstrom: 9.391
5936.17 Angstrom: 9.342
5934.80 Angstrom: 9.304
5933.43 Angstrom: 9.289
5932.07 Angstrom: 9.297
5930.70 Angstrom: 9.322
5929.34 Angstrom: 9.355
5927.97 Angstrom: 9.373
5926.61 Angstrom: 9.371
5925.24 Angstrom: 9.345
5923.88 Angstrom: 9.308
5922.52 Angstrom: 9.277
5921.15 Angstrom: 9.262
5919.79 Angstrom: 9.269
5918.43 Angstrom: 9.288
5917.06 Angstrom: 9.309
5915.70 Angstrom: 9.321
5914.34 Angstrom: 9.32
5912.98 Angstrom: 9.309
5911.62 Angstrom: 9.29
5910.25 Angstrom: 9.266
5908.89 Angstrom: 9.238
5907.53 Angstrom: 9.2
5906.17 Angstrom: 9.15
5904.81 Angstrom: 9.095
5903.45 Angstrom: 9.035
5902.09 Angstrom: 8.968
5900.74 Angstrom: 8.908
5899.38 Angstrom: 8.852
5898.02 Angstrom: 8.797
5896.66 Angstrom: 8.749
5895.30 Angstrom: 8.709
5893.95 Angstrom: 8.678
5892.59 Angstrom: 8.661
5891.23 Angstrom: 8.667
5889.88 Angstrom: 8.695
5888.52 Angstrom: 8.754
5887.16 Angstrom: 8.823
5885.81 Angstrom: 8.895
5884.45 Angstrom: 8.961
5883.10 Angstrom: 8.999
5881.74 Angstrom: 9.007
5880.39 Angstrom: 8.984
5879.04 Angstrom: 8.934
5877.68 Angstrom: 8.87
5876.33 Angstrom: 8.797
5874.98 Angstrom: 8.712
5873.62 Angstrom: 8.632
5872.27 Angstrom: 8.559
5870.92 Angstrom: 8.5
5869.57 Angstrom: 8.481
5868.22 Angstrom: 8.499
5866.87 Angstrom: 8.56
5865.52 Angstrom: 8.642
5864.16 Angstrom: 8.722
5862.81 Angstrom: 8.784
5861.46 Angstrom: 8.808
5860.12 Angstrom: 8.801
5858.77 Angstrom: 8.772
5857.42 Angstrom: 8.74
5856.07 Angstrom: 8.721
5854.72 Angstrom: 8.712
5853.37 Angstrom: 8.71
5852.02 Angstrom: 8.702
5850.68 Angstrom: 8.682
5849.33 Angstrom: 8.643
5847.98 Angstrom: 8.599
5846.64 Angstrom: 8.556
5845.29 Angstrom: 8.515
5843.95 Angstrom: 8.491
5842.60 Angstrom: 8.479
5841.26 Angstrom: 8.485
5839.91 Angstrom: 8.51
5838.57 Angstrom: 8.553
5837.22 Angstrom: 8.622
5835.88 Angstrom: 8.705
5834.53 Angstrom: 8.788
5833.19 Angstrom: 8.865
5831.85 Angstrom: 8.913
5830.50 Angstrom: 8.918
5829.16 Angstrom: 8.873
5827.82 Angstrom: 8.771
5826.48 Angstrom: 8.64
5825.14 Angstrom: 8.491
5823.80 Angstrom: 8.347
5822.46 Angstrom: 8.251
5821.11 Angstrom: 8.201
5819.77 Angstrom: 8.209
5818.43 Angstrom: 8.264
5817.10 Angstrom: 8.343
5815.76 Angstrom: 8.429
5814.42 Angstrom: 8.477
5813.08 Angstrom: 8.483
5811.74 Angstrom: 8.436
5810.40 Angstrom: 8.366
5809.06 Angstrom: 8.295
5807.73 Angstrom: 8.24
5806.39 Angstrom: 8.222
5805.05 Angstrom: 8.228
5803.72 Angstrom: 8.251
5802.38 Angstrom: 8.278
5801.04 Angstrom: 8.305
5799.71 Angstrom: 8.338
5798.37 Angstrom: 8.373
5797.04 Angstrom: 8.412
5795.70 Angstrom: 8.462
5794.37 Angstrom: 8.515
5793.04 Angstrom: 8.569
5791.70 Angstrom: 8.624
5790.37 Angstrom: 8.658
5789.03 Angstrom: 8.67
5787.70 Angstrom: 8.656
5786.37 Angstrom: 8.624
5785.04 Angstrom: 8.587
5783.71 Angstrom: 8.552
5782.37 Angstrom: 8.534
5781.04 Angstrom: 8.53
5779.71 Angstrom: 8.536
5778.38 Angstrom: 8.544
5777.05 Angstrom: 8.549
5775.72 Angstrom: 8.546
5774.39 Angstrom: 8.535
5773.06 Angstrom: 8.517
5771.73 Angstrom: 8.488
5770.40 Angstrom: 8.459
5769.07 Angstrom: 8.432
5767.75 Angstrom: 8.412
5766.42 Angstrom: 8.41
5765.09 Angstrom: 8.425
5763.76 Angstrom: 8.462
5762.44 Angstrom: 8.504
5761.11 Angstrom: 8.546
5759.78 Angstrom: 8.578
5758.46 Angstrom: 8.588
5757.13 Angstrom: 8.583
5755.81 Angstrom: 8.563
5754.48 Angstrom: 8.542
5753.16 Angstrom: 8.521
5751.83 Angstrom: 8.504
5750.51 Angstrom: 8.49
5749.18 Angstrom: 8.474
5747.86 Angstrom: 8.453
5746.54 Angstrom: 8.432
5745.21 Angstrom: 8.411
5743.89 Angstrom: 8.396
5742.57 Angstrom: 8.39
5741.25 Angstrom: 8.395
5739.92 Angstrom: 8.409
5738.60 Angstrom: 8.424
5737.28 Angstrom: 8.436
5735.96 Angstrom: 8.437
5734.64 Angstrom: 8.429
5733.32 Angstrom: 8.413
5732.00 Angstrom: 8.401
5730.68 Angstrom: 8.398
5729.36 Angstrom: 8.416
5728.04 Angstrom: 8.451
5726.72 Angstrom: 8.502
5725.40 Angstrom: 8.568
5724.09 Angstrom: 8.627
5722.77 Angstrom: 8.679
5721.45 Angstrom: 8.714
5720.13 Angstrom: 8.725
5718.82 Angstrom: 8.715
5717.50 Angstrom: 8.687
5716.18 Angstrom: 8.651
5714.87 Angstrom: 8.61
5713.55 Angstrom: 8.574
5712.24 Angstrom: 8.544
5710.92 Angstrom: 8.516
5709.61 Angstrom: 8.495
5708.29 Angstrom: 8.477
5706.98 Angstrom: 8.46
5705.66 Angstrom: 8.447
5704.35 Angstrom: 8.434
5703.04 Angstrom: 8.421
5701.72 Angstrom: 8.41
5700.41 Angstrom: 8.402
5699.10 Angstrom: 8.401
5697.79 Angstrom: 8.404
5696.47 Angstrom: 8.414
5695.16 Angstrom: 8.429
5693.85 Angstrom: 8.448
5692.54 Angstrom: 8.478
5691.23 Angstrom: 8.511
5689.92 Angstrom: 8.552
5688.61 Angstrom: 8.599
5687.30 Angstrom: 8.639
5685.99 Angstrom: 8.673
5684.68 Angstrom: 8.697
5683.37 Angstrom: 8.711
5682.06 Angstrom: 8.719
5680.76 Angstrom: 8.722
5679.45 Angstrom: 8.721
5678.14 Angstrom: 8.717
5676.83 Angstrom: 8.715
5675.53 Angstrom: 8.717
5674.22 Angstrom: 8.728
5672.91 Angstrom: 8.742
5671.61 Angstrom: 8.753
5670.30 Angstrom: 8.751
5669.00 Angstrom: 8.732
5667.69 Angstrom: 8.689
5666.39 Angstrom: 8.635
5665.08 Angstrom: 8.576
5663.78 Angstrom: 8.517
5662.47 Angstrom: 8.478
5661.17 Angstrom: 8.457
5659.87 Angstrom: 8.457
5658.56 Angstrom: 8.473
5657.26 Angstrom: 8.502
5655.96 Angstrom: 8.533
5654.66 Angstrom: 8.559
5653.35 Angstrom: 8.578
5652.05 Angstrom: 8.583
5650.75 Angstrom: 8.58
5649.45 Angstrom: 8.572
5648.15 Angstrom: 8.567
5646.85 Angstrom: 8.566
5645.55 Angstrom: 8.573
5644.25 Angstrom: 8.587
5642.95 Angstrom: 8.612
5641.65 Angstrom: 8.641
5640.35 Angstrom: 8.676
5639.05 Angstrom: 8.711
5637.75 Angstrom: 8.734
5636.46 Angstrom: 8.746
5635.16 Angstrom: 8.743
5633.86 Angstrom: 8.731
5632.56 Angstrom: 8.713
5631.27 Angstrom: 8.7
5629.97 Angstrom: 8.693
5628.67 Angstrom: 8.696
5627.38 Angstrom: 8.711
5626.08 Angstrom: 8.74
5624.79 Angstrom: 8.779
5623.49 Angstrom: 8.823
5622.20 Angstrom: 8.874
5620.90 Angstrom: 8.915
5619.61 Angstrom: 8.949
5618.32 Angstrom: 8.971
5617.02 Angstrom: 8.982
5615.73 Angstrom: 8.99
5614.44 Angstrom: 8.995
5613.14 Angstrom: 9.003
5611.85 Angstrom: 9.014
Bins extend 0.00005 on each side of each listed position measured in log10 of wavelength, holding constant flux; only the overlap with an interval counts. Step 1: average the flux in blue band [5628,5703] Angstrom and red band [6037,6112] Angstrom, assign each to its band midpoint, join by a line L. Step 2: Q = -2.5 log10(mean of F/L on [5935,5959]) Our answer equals 0.15 mag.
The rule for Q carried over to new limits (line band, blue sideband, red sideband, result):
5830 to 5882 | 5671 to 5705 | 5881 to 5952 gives 0.04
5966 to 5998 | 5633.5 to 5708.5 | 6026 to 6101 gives 0.10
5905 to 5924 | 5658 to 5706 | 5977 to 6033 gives 0.12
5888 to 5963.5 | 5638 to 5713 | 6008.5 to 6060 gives 0.18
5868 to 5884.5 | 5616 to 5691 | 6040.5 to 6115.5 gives 0.18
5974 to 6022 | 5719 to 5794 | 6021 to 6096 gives 0.07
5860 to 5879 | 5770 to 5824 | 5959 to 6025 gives 0.07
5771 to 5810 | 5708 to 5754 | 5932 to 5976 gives 0.04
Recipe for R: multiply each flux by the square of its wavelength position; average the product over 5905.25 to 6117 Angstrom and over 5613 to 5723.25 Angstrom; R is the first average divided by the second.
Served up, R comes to 1.4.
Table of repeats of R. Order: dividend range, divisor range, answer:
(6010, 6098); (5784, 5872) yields 1.52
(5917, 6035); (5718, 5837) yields 1.30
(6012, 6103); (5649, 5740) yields 1.58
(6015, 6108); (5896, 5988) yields 1.30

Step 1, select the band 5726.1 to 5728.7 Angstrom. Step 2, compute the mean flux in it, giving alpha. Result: 8.47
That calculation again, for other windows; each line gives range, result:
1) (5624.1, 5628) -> 8.74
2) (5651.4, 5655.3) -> 8.56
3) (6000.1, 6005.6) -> 10.9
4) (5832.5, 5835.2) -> 8.85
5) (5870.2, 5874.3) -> 8.57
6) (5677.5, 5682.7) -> 8.73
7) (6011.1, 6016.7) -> 11.1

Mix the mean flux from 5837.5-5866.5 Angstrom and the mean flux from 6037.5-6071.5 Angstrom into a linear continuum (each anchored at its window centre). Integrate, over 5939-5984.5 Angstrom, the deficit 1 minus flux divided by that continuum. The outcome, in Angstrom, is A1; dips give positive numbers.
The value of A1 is 4.1 Angstrom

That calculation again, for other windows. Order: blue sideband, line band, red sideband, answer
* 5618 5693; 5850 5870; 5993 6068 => 3.3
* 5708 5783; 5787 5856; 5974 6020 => 5.0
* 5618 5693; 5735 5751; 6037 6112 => 1.6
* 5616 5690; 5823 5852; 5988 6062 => 4.3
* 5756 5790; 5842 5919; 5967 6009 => 5.5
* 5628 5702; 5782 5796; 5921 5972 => 0.7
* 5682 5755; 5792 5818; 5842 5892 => 0.8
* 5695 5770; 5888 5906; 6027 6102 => 2.6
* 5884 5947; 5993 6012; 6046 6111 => -0.3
